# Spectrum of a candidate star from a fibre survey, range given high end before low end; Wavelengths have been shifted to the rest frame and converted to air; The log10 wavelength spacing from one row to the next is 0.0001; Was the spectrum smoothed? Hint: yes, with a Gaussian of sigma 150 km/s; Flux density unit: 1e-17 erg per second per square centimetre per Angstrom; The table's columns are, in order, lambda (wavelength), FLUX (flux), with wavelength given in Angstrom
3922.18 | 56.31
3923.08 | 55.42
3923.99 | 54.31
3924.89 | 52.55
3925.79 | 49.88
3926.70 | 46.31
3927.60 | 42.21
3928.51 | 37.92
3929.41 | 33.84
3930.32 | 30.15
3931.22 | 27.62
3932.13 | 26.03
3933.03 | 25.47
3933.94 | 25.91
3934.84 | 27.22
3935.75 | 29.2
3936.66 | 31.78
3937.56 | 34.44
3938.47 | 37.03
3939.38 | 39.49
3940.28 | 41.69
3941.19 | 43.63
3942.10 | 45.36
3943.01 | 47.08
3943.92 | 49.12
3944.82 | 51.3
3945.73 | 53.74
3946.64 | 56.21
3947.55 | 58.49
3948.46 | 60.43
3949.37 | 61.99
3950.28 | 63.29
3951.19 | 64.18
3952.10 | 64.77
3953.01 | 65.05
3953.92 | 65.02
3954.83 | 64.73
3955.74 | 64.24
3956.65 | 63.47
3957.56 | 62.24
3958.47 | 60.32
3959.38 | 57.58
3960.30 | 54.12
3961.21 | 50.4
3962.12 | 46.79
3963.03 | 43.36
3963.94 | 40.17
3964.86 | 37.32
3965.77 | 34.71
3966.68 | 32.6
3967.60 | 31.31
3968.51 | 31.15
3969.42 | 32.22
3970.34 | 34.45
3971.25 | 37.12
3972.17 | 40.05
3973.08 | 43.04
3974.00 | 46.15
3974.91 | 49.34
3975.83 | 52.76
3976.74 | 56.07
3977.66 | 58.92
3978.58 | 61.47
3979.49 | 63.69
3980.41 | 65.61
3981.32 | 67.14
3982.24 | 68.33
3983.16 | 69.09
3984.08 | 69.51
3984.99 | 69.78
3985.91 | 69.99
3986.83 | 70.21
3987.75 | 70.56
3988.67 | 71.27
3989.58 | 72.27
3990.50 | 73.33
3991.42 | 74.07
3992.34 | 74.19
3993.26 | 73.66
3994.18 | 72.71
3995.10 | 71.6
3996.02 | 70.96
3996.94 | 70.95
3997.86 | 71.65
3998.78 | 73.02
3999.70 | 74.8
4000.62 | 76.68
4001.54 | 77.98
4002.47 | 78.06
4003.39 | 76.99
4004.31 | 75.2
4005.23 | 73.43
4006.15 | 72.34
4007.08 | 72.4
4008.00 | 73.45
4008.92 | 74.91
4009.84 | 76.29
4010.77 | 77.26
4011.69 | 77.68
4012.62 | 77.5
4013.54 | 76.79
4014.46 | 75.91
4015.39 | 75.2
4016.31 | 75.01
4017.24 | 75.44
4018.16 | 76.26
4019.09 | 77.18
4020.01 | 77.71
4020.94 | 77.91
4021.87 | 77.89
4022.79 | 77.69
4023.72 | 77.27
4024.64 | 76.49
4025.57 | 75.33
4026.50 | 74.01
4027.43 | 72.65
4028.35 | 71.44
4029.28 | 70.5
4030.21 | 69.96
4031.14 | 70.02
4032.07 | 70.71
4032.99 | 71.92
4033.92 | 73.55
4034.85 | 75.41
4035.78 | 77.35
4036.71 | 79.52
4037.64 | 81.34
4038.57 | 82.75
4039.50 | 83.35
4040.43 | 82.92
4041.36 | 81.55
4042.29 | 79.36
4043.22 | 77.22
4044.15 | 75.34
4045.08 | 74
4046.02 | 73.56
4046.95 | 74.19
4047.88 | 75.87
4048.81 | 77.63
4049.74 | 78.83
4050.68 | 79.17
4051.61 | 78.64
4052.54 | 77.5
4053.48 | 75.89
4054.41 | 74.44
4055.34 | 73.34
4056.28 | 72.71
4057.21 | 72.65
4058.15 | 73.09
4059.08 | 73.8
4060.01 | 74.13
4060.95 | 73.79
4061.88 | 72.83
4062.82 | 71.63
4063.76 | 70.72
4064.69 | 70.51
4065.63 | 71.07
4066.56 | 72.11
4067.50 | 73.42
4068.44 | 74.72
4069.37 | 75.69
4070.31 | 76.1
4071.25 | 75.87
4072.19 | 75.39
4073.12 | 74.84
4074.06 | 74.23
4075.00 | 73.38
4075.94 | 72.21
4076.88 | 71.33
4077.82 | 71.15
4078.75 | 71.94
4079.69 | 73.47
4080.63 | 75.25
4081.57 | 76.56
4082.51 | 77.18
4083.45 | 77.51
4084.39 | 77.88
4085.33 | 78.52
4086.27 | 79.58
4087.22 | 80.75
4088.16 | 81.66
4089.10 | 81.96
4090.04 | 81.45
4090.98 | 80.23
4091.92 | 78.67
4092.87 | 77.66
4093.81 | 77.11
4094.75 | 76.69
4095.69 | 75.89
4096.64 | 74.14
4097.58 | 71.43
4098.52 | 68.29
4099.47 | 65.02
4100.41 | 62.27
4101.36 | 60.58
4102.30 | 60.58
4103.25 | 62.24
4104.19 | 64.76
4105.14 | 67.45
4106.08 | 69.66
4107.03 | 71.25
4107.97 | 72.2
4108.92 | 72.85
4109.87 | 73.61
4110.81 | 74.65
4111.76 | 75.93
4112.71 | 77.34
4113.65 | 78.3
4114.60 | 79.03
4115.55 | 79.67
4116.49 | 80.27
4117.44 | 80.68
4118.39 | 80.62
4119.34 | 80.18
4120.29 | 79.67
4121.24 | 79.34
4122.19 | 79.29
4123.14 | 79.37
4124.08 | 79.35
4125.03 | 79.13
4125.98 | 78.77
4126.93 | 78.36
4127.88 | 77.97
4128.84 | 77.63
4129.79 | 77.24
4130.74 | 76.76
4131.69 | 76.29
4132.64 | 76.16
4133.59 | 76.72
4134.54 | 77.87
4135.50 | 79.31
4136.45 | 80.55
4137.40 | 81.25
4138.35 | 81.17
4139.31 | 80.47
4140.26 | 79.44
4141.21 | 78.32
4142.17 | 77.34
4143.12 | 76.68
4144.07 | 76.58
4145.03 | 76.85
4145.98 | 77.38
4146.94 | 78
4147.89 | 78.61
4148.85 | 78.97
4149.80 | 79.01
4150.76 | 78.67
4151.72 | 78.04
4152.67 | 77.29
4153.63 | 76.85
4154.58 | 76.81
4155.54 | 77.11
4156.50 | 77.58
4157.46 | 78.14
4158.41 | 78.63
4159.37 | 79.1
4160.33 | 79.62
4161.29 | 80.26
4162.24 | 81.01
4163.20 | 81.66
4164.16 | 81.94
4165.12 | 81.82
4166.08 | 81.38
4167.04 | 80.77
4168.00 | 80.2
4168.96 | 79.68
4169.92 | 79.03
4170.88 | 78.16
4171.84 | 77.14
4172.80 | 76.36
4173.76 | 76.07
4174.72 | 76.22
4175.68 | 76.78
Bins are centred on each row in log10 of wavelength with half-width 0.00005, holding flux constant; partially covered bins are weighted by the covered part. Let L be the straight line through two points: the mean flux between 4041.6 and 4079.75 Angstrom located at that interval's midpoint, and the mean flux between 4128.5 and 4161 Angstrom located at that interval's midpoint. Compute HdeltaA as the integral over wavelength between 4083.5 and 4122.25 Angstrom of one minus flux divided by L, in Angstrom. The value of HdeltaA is 0.7 Angstrom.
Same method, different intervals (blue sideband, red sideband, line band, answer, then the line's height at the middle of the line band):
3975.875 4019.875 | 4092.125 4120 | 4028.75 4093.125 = -2.8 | 72.6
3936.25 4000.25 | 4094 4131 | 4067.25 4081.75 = -0.9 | 69.6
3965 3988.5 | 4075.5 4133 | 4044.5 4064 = -2.4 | 66.6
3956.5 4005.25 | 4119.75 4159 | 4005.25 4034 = -4.6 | 64.4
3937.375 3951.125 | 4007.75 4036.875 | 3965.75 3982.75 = 3.4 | 59.8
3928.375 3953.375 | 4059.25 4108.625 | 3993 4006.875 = -4.4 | 56.1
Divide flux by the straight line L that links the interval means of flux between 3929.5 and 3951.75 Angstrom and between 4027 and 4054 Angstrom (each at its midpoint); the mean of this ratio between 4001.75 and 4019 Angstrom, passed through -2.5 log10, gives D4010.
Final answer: -0.14 mag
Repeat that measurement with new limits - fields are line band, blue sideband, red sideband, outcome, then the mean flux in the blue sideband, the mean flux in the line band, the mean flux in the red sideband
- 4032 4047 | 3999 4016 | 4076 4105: -0.04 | 75.7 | 77.6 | 73.6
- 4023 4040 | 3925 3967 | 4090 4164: -0.23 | 46.8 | 75.2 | 76.4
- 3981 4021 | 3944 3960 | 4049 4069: -0.11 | 60.7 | 73.8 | 74.1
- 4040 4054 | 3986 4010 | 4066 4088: -0.04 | 73.5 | 77.4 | 75.3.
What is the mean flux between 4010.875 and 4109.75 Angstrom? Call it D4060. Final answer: 74.7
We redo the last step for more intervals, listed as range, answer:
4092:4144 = 75.5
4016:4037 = 74.8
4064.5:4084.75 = 74.2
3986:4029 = 74.6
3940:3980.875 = 51.3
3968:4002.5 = 63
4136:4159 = 78.3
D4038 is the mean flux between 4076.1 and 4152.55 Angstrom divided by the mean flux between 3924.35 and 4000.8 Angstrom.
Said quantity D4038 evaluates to 1.43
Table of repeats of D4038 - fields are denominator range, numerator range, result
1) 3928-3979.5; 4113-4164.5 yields 1.70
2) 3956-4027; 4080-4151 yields 1.18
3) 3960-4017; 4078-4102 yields 1.19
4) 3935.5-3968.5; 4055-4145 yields 1.50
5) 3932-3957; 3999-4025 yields 1.56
